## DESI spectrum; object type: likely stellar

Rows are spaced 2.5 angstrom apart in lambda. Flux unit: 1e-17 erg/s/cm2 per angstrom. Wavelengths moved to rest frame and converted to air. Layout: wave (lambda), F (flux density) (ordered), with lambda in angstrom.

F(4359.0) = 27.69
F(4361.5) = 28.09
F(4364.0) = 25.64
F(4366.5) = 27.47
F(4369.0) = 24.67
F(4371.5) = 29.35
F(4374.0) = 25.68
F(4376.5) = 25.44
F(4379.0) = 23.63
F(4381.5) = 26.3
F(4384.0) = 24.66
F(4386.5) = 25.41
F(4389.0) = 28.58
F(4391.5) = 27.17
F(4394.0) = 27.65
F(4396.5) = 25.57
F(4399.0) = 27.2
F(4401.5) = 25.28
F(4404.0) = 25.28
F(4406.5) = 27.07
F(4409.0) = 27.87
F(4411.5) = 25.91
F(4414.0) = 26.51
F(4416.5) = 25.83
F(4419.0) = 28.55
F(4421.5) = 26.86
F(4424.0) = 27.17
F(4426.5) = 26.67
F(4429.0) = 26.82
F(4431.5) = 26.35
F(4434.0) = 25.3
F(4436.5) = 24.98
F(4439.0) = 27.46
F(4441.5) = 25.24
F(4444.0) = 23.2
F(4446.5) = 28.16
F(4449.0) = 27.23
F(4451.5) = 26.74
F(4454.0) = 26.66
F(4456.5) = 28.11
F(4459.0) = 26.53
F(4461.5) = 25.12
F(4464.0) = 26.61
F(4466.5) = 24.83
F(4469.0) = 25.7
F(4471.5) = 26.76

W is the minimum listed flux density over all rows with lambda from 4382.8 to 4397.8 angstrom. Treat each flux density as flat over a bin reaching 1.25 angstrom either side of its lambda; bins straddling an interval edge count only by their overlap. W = 24.66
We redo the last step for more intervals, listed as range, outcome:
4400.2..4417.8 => 25.28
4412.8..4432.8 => 25.83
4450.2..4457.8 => 26.66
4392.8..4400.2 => 25.57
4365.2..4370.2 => 24.67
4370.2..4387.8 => 23.63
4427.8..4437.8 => 24.98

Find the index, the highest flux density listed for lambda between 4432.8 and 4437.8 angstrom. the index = 25.3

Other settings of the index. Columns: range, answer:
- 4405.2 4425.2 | 28.55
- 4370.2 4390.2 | 29.35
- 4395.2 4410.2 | 27.87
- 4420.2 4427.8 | 27.17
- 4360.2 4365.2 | 28.09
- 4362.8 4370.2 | 27.47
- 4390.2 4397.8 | 27.65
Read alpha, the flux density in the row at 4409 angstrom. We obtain 27.87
